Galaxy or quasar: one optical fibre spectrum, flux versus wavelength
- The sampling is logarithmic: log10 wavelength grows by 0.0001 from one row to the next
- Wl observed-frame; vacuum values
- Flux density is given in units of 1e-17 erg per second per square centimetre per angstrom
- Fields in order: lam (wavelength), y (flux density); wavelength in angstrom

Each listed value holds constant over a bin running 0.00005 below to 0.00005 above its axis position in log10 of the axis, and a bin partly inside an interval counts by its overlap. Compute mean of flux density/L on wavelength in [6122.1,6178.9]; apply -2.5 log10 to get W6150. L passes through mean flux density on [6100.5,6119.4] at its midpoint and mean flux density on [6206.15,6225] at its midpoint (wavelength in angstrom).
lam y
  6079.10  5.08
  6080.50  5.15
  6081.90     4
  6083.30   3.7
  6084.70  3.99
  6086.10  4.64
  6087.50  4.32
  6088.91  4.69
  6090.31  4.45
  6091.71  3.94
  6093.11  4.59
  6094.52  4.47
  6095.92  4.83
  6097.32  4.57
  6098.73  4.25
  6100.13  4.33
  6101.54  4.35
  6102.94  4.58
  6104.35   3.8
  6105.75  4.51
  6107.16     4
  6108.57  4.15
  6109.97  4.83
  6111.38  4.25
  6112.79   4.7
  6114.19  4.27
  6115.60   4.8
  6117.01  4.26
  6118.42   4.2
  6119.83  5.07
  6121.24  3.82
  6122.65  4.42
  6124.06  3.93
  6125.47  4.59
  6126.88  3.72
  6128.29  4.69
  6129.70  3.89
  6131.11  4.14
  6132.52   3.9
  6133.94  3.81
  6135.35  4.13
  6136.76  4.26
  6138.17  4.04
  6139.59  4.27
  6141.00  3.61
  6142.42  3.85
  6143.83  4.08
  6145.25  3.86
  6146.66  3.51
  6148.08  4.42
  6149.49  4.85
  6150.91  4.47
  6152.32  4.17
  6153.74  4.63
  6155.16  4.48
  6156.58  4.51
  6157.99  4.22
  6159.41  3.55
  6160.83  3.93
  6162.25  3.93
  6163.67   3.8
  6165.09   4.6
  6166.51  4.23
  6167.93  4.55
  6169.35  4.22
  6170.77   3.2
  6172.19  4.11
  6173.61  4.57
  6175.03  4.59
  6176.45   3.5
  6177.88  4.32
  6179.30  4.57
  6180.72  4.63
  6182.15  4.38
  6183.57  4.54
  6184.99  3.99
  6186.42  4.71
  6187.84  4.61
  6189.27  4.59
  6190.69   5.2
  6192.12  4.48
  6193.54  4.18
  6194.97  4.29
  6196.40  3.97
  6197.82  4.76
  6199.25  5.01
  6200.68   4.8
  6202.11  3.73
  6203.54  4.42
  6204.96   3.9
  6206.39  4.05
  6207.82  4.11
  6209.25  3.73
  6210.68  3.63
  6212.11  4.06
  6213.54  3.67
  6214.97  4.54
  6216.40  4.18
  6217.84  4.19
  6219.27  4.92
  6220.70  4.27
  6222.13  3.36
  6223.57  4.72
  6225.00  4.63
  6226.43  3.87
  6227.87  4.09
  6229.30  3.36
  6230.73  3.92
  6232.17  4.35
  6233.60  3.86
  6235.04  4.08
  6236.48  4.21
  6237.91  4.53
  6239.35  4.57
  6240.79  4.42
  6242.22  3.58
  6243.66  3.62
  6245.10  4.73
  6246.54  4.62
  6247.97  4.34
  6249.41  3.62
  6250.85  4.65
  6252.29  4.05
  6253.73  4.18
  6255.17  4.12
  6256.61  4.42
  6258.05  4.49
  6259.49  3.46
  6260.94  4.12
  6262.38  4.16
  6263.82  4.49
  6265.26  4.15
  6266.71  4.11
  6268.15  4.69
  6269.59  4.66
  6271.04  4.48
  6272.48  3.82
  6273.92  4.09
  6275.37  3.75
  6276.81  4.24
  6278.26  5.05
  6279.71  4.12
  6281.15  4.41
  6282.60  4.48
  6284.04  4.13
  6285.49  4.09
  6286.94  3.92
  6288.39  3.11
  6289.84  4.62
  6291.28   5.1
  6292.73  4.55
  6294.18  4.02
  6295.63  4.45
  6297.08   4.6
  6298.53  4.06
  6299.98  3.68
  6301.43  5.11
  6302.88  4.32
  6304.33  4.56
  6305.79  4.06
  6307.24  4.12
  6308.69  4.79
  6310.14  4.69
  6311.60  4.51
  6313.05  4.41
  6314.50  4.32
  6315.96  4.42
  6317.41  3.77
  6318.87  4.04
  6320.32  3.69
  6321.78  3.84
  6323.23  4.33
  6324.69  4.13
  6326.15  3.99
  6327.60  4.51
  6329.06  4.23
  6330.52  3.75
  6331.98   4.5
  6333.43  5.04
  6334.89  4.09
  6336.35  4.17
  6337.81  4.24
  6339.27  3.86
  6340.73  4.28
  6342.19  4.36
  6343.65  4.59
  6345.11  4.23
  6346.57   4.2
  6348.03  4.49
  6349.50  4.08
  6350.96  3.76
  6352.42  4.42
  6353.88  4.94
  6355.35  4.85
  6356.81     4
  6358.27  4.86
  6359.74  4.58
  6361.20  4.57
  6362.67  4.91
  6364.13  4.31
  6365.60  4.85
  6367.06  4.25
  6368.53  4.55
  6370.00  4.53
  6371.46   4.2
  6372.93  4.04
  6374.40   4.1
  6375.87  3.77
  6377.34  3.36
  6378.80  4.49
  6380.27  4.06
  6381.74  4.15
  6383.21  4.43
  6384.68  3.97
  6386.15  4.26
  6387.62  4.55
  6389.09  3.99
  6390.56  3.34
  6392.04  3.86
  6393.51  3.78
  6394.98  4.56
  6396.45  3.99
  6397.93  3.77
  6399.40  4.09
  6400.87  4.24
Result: 0.04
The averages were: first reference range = 4.37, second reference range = 4.13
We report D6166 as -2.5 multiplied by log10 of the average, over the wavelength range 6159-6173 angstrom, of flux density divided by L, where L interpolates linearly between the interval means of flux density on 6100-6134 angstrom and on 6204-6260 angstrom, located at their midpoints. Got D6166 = 0.05 mag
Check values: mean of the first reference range 4.29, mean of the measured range 4.03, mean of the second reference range 4.14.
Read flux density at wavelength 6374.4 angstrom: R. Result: 4.1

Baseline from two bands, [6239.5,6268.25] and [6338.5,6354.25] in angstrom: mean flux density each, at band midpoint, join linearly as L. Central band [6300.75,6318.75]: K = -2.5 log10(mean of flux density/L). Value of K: -0.041 mag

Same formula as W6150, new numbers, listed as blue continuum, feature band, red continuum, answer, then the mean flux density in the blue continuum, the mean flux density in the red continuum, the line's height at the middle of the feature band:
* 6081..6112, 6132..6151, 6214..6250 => 0.06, 4.33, 4.18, 4.28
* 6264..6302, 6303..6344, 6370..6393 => -0.02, 4.29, 4.05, 4.19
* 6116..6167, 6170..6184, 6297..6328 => -0.01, 4.17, 4.26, 4.19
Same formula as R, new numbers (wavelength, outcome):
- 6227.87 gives 4.09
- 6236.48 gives 4.21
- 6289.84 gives 4.62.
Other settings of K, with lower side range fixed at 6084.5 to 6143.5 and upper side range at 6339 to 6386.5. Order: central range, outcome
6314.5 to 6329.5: 0.054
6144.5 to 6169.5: 0.018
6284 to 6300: 0.023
